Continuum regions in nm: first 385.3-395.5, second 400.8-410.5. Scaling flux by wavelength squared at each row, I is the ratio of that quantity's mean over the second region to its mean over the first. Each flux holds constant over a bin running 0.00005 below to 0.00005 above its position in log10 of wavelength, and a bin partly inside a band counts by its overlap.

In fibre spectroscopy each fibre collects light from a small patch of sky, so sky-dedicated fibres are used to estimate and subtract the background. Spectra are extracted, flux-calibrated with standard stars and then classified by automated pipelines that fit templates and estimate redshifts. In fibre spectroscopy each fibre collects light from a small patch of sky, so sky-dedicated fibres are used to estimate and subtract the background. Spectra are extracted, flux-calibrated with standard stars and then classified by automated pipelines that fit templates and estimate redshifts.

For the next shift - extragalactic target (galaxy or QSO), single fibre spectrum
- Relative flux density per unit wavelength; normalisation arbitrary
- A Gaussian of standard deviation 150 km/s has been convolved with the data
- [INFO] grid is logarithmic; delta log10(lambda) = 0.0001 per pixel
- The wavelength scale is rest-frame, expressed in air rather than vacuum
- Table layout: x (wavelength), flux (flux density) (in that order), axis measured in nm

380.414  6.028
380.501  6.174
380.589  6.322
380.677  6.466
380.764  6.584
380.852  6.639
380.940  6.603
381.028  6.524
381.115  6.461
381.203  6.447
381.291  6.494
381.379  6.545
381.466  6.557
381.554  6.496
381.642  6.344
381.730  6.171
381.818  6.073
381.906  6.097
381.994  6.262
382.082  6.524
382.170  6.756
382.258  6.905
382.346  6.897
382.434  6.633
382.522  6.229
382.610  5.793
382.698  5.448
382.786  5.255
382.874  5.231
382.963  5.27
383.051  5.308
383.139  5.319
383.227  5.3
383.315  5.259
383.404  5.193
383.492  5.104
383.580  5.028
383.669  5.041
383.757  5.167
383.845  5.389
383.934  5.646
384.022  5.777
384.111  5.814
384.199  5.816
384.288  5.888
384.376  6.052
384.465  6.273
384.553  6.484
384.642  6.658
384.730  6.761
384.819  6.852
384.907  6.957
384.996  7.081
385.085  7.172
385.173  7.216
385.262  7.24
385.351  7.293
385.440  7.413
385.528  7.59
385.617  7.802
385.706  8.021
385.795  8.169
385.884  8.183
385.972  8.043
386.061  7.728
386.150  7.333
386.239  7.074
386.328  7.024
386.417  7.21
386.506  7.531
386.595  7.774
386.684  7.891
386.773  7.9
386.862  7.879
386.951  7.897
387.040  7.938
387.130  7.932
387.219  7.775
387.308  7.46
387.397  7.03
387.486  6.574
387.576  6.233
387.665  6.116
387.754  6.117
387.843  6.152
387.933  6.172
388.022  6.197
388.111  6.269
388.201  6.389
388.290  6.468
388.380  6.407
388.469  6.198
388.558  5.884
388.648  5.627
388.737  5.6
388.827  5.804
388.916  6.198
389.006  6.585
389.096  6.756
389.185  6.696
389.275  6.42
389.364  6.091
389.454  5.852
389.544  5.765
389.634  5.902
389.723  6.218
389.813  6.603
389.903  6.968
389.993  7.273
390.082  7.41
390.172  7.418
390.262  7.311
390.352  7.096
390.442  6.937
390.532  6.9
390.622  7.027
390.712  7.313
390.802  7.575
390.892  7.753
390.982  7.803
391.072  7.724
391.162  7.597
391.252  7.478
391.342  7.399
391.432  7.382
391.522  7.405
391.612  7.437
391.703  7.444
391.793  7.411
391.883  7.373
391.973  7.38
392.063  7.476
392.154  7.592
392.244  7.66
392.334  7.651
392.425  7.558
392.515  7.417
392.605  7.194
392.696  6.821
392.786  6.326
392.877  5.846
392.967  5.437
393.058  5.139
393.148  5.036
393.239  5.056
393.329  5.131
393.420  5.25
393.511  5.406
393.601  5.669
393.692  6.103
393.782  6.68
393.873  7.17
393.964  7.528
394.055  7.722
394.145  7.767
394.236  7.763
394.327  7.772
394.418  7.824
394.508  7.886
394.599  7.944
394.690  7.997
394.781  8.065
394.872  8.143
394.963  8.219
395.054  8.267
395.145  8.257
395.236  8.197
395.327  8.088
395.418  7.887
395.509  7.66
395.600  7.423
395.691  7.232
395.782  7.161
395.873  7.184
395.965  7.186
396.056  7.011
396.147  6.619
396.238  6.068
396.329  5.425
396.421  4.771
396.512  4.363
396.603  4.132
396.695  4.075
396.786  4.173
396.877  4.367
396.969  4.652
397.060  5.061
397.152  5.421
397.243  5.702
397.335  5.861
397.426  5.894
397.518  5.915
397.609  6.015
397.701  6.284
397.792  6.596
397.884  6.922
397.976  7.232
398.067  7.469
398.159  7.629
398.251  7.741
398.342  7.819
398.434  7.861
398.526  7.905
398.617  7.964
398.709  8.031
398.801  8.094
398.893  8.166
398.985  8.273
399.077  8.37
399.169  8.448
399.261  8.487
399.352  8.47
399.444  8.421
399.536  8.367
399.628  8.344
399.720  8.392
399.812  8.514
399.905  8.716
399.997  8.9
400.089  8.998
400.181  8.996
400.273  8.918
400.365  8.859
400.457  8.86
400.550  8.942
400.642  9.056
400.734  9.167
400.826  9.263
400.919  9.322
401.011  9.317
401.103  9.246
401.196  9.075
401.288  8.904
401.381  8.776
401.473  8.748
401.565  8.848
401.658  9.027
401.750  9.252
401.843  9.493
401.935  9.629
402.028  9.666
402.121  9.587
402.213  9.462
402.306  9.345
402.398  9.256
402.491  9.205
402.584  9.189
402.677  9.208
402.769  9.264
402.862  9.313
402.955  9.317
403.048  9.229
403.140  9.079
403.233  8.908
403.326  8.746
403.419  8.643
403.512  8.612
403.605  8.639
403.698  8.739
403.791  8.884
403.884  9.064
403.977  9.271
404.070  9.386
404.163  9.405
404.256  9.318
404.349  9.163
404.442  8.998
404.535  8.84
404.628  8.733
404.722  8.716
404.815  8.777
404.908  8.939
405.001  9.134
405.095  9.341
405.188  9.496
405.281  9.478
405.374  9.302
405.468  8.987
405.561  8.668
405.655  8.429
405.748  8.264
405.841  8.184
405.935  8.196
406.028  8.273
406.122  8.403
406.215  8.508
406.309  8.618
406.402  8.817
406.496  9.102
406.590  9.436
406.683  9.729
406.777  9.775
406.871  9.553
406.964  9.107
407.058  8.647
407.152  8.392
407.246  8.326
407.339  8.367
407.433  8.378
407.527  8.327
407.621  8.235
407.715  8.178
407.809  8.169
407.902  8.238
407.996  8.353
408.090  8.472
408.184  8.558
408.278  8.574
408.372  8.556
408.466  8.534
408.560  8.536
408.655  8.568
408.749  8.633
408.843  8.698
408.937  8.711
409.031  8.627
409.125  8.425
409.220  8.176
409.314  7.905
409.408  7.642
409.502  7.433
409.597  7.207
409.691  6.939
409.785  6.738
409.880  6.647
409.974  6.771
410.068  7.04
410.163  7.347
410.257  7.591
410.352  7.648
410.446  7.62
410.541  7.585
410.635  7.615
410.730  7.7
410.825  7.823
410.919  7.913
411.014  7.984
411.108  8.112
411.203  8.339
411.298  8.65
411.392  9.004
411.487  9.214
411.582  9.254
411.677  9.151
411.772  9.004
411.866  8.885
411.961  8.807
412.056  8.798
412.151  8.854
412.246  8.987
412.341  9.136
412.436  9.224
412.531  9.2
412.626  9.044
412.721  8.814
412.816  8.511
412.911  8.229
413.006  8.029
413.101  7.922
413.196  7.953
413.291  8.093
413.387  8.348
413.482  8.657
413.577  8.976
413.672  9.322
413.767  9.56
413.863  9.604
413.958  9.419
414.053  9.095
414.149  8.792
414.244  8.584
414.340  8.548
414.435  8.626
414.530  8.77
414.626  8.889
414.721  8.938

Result 1.3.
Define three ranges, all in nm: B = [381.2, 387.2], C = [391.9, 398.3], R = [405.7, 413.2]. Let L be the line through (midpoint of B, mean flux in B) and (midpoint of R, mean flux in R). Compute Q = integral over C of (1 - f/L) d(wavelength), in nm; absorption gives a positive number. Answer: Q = 0.61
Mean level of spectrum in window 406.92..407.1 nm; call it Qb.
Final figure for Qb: 8.87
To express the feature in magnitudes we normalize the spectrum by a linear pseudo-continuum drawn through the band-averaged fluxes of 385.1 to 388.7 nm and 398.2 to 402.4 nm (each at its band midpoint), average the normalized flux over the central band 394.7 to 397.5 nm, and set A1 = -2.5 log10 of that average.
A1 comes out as 0.27 mag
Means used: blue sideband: 7.13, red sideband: 8.76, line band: 6.43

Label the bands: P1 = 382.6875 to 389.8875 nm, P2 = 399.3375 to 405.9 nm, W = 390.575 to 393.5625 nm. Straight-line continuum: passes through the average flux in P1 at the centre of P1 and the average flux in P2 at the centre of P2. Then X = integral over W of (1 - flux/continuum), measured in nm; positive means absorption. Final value 0.20 nm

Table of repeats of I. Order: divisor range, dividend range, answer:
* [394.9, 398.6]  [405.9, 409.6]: 1.37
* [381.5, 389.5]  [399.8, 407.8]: 1.51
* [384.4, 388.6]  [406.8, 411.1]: 1.27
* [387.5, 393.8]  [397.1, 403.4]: 1.33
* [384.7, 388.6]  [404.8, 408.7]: 1.35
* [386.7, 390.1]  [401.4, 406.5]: 1.47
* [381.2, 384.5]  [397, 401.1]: 1.46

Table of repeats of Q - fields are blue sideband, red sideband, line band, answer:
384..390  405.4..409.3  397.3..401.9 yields -0.189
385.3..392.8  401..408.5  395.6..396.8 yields 0.303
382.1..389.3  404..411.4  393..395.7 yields 0.059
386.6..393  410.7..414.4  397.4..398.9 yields 0.063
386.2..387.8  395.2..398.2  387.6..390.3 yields 0.274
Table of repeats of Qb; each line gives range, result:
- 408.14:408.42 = 8.56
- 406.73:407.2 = 9.08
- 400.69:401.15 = 9.26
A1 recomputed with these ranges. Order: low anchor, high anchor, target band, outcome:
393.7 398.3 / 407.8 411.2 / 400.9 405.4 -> -0.23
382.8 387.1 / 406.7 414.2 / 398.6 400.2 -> -0.11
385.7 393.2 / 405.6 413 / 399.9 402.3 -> -0.17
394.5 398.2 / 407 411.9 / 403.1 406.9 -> -0.17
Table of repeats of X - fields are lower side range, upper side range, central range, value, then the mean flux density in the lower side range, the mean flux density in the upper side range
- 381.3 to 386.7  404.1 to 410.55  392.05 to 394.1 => 0.22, 6.48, 8.45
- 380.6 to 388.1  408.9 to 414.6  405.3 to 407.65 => -0.21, 6.58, 8.35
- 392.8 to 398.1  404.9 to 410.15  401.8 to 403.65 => -0.37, 6.5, 8.43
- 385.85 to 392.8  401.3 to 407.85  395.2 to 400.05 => 0.65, 7.02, 8.95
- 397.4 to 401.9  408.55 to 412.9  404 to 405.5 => -0.16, 8.31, 8.23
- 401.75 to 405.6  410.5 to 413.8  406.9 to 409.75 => 0.17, 9.13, 8.59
